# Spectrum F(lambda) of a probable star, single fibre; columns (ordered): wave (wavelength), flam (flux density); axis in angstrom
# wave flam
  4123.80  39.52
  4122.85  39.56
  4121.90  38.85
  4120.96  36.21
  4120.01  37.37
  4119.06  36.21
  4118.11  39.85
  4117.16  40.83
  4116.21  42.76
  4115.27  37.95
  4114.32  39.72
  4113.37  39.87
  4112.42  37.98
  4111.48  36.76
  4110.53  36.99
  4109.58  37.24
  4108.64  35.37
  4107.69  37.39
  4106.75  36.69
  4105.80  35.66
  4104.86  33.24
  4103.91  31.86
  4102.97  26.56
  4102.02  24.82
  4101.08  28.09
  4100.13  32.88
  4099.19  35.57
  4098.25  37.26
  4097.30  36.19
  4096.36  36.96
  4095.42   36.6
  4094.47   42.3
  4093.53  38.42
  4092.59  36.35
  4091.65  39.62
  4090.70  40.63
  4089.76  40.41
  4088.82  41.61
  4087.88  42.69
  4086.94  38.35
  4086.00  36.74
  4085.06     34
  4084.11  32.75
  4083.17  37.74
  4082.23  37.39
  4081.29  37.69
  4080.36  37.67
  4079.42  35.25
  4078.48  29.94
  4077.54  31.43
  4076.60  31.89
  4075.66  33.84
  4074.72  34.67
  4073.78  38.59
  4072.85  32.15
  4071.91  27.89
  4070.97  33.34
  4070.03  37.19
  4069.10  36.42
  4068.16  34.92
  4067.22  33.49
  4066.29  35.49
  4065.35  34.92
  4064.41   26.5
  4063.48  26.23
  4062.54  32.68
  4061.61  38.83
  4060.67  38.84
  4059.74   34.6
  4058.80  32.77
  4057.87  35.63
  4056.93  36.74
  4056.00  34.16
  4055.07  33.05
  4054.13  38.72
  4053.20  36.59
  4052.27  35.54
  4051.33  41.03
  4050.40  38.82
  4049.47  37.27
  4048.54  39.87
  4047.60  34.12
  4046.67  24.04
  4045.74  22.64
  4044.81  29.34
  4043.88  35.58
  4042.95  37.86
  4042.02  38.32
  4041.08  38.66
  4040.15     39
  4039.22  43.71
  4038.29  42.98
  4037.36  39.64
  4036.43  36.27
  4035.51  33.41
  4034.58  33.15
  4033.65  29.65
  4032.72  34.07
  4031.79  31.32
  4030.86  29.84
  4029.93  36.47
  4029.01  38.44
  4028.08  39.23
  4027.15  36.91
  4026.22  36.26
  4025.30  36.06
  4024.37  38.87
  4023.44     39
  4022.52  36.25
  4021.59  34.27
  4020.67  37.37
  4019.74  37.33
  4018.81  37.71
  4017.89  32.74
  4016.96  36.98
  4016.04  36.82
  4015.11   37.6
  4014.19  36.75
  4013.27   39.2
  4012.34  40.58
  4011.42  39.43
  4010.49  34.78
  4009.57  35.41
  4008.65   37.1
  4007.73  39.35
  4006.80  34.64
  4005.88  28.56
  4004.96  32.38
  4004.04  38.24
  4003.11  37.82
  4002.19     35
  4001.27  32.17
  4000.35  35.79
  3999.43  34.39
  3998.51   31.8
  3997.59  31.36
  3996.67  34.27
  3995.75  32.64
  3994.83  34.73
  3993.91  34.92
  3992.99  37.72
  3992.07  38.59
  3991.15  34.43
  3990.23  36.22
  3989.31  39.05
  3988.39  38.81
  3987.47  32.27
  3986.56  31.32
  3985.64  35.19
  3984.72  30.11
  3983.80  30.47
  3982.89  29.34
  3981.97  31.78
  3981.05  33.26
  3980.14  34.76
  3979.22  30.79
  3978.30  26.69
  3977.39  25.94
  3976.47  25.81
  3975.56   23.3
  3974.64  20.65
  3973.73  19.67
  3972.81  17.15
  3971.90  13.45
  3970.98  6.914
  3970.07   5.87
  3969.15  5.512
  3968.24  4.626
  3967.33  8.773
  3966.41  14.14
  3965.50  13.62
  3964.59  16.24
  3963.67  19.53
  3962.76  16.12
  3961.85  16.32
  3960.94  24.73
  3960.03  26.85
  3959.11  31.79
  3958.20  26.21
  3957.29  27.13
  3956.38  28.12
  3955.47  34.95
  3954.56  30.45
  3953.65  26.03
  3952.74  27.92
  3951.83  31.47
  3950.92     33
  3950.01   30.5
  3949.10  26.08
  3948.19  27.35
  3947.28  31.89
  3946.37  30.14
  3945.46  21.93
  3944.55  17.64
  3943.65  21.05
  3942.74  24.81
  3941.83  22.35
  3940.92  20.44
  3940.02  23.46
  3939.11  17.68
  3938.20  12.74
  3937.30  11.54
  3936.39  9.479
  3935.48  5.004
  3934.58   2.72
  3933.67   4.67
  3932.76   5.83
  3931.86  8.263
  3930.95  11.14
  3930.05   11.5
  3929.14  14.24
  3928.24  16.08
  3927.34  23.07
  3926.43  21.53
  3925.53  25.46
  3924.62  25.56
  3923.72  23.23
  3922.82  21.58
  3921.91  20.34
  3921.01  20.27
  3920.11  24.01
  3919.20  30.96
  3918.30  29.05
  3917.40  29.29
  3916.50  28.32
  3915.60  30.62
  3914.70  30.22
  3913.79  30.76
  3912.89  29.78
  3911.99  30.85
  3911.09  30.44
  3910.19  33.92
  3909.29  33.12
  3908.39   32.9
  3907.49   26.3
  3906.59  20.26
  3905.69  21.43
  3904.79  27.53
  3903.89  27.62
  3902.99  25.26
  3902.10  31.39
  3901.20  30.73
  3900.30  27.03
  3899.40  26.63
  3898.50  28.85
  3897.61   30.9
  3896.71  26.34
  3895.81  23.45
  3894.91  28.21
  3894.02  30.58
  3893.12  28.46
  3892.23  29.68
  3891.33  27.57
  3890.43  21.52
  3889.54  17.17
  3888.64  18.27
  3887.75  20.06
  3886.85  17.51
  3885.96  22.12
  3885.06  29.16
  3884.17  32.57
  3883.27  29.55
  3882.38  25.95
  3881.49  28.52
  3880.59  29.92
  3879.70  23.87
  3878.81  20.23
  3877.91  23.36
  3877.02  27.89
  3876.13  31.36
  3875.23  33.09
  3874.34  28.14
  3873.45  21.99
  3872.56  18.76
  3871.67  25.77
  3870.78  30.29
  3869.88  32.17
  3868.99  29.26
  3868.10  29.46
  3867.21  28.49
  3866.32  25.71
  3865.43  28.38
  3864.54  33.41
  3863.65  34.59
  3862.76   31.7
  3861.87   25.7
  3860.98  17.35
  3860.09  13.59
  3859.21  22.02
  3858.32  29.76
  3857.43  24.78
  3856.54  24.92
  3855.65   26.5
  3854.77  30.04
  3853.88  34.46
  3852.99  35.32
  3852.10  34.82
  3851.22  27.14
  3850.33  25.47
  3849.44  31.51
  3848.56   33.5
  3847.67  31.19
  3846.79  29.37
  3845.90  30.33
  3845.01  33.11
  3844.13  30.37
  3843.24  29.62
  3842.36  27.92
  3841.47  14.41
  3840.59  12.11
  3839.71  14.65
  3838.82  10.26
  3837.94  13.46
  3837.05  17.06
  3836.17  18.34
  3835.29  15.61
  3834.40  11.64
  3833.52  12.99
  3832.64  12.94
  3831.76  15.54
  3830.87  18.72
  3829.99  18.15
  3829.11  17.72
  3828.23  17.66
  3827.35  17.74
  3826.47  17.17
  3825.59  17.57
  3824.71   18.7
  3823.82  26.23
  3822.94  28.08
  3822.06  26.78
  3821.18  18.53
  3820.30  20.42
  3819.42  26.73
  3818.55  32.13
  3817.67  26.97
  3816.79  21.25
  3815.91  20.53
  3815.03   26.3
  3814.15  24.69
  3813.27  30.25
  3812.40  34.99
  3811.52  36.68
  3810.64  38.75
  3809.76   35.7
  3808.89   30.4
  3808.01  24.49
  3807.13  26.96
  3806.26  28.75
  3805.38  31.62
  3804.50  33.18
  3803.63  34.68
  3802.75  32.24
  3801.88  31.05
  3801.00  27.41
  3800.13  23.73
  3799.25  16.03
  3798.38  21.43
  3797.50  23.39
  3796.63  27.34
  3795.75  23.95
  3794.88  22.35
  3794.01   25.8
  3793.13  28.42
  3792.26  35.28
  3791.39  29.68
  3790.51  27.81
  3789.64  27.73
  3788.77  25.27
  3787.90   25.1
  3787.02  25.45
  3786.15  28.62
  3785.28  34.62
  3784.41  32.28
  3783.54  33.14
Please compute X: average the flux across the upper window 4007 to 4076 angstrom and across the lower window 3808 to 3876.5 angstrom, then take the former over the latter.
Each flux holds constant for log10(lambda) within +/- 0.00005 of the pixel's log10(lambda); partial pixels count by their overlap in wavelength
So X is 1.42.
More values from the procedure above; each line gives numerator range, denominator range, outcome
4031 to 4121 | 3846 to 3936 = 1.40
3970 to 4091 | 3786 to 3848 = 1.40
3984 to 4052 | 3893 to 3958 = 1.48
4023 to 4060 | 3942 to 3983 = 1.55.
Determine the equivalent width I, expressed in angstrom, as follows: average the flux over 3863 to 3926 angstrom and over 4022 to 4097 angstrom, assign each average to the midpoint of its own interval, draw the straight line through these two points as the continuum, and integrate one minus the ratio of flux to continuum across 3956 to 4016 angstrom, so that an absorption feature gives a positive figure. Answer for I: 6.4 angstrom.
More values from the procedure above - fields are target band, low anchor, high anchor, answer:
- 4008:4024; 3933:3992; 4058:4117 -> -4.9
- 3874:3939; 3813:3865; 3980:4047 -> 9.4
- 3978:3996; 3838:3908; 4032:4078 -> -1.2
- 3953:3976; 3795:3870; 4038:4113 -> 8.6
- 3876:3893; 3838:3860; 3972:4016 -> 1.8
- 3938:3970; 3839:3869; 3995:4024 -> 9.9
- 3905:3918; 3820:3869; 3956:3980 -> -4.8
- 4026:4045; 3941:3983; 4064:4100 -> -3.3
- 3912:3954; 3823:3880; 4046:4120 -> 9.8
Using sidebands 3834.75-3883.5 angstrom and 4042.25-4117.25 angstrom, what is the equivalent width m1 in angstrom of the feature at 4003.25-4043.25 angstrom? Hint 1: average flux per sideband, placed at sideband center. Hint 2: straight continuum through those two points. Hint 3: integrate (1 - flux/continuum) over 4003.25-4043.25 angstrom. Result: -4.3 angstrom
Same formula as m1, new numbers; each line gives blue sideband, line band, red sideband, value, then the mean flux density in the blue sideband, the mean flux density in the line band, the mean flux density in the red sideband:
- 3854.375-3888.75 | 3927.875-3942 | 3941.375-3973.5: 6.7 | 26.4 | 12.1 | 21.7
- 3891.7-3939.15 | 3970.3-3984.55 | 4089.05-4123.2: 1.6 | 23.2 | 24.5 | 36.7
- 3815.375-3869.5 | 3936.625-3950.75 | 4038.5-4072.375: 3.1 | 23.8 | 22.6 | 34.9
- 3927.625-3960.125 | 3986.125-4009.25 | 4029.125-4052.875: -4.9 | 20.9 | 35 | 35.4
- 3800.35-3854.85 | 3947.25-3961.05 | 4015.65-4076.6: 0.8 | 25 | 29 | 35.3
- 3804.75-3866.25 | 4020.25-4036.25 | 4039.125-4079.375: -1.1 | 24.8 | 35.4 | 34.5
